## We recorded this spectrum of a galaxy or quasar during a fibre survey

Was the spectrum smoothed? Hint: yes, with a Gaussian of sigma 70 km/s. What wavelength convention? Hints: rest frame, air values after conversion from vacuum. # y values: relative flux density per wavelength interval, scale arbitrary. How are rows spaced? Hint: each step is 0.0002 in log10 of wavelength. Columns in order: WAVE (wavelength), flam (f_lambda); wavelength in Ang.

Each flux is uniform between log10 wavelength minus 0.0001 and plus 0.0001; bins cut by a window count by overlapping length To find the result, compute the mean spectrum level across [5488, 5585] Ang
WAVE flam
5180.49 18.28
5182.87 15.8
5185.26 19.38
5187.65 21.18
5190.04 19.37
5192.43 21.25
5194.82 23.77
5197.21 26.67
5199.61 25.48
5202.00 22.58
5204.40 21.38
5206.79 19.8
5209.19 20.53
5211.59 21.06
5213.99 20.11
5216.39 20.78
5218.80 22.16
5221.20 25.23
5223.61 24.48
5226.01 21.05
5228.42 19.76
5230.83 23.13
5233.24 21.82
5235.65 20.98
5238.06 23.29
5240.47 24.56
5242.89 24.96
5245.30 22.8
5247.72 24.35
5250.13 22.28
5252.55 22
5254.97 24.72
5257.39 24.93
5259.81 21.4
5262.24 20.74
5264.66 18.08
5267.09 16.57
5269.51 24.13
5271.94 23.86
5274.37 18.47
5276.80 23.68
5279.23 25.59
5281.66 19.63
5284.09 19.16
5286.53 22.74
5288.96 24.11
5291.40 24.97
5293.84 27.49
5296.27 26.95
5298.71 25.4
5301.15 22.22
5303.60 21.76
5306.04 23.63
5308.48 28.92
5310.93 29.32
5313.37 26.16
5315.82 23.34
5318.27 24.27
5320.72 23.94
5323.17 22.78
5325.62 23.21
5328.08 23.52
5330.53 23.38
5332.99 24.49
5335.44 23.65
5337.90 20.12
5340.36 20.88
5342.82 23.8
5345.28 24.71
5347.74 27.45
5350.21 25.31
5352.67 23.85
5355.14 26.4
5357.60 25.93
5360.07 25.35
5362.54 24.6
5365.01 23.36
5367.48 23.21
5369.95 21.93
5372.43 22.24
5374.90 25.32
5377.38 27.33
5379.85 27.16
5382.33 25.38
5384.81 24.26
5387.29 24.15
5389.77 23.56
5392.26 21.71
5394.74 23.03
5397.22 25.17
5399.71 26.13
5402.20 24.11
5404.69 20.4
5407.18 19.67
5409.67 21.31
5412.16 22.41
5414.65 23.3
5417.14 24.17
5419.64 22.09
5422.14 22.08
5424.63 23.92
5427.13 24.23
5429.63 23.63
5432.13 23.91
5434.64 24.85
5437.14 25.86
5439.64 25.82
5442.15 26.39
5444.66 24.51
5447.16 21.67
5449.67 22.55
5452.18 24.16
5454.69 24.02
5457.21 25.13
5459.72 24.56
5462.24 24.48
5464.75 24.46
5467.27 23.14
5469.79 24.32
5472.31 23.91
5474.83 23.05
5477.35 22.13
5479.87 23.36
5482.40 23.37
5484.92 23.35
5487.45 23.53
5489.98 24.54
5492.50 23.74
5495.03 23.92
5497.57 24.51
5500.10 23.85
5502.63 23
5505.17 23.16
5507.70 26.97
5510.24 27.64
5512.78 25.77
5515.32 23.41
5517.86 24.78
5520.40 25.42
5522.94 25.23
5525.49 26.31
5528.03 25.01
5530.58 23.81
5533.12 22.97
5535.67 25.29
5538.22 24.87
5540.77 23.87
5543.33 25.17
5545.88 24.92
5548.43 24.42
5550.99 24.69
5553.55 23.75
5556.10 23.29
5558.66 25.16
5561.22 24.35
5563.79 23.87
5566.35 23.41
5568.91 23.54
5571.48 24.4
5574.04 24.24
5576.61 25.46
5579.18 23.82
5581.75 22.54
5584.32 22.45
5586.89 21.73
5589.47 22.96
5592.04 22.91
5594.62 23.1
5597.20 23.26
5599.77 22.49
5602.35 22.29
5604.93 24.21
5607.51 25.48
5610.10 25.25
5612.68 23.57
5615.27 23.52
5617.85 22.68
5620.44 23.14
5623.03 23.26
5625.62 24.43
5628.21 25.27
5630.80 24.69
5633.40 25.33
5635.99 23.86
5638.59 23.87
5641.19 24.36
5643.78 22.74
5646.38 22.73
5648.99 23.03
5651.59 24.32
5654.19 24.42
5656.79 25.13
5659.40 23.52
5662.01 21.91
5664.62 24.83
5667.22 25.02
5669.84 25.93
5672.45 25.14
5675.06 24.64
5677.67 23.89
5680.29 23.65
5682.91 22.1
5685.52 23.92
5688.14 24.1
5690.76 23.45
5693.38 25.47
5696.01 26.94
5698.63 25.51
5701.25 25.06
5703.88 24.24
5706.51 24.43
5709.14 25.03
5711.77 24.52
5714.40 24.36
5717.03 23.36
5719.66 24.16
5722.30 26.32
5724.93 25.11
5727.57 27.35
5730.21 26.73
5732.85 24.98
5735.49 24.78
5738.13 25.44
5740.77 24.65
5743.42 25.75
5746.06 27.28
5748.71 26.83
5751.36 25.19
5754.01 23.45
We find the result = 24.4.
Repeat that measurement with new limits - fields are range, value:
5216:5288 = 22.3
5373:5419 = 23.8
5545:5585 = 24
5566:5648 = 23.7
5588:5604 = 22.9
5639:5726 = 24.3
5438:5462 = 24.3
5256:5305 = 22.6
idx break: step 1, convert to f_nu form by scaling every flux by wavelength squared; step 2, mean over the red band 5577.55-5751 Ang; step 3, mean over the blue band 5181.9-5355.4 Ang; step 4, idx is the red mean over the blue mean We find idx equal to 1.22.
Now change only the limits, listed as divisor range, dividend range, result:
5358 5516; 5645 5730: 1.12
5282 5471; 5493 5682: 1.08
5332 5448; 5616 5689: 1.10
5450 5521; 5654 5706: 1.08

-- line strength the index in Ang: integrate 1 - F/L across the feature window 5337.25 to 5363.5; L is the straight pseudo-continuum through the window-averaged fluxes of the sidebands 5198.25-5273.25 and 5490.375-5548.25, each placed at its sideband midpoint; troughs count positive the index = -1.4 Ang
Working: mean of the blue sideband 22.2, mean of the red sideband 24.7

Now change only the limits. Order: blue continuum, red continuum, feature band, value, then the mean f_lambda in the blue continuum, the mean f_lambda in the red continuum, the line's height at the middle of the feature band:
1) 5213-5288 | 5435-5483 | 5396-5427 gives 0.9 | 22.2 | 24.1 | 23.6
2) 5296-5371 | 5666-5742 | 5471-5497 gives 1.1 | 24.3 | 24.8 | 24.5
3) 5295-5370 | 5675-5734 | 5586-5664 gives 3.2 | 24.4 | 24.8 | 24.7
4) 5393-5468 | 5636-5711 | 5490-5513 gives -0.8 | 23.7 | 24.3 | 23.9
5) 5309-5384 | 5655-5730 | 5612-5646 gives 1.0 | 24.5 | 24.6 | 24.6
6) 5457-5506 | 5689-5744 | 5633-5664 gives 1.2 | 23.8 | 25.1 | 24.7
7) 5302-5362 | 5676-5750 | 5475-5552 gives 0.8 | 24.4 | 25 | 24.7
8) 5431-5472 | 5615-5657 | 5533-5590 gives 0.2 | 24.4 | 23.9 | 24.1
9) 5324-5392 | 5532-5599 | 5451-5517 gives -0.4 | 24.2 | 23.9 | 24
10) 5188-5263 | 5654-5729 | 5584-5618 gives 1.2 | 22.5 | 24.6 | 24.2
